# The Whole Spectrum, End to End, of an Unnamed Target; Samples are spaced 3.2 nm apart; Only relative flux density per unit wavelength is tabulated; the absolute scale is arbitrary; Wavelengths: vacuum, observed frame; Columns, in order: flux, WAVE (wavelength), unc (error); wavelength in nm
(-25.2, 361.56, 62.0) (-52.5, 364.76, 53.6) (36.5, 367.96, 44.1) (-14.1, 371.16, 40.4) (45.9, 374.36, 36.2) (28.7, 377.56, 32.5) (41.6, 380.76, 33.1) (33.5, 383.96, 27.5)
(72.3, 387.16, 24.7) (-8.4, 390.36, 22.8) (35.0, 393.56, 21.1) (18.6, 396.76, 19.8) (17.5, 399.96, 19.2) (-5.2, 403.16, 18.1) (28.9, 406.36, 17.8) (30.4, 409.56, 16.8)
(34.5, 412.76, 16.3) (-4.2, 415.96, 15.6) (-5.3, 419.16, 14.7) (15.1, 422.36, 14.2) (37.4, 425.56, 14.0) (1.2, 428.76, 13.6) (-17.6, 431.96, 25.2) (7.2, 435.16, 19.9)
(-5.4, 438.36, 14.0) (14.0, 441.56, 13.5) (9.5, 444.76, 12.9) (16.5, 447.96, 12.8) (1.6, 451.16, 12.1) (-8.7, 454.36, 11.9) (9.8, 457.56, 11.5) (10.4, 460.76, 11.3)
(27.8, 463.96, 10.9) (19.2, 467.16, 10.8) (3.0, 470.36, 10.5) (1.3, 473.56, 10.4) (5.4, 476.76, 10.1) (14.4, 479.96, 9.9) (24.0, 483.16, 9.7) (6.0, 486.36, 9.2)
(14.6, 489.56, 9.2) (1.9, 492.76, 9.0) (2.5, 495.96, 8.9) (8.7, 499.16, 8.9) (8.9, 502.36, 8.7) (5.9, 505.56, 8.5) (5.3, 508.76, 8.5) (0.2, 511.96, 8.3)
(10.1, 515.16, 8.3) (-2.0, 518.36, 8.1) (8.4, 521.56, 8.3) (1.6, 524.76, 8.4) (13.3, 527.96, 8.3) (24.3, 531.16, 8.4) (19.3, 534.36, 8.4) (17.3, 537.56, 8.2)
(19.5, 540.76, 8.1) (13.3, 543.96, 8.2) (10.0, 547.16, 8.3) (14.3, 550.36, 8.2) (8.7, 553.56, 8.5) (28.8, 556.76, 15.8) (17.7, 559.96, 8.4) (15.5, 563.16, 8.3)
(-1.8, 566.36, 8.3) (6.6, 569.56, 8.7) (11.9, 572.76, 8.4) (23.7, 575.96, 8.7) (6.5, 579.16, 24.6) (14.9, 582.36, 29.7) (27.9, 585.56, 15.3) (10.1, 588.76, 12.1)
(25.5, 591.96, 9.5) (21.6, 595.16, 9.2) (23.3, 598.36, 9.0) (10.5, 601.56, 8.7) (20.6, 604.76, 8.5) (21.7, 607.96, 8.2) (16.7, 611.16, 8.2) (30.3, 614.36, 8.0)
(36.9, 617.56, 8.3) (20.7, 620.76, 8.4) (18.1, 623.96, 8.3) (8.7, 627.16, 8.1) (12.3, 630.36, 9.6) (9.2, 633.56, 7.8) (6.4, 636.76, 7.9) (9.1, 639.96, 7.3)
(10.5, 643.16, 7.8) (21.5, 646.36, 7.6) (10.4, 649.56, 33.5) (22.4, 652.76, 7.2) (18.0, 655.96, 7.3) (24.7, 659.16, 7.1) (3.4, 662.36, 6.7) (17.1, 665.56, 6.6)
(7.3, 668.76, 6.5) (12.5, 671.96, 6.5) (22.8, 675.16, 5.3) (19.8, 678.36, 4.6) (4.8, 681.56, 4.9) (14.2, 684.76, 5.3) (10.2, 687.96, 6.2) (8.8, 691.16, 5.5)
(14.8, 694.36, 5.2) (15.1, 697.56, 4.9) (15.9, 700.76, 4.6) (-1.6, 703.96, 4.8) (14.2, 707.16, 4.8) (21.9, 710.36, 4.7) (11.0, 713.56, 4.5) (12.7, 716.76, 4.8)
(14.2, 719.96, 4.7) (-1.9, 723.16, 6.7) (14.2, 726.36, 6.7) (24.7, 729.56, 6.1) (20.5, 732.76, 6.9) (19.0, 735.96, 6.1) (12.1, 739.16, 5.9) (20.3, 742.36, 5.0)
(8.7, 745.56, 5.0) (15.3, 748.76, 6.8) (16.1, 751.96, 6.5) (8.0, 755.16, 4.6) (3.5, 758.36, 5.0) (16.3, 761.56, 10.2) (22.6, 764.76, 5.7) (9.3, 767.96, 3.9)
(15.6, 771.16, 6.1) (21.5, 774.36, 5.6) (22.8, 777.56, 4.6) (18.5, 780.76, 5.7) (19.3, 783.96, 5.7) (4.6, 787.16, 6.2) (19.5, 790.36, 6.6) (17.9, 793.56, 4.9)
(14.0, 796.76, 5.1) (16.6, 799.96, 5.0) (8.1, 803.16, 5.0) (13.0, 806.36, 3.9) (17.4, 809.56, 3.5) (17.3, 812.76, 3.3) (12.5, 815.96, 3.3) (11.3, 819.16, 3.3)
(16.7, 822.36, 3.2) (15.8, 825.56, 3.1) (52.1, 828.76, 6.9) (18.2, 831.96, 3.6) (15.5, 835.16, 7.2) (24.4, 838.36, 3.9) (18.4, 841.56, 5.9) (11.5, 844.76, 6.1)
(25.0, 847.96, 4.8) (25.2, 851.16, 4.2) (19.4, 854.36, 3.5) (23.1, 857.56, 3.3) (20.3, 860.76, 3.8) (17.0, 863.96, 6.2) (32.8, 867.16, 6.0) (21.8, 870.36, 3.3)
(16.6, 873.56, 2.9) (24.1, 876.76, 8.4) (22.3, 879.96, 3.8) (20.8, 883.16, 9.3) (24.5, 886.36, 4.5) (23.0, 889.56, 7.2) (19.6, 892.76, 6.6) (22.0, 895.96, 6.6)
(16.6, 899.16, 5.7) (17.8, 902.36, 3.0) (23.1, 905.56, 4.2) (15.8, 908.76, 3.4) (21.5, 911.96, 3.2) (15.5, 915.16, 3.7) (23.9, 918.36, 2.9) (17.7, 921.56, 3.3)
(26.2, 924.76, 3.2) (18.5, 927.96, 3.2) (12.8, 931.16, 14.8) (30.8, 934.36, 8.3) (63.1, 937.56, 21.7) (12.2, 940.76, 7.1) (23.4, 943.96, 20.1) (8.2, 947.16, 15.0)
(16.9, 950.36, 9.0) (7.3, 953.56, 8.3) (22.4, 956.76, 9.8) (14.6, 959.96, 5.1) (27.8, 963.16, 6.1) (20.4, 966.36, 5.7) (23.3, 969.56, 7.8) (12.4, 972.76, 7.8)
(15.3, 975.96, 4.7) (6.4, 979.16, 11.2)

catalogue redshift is 1.22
